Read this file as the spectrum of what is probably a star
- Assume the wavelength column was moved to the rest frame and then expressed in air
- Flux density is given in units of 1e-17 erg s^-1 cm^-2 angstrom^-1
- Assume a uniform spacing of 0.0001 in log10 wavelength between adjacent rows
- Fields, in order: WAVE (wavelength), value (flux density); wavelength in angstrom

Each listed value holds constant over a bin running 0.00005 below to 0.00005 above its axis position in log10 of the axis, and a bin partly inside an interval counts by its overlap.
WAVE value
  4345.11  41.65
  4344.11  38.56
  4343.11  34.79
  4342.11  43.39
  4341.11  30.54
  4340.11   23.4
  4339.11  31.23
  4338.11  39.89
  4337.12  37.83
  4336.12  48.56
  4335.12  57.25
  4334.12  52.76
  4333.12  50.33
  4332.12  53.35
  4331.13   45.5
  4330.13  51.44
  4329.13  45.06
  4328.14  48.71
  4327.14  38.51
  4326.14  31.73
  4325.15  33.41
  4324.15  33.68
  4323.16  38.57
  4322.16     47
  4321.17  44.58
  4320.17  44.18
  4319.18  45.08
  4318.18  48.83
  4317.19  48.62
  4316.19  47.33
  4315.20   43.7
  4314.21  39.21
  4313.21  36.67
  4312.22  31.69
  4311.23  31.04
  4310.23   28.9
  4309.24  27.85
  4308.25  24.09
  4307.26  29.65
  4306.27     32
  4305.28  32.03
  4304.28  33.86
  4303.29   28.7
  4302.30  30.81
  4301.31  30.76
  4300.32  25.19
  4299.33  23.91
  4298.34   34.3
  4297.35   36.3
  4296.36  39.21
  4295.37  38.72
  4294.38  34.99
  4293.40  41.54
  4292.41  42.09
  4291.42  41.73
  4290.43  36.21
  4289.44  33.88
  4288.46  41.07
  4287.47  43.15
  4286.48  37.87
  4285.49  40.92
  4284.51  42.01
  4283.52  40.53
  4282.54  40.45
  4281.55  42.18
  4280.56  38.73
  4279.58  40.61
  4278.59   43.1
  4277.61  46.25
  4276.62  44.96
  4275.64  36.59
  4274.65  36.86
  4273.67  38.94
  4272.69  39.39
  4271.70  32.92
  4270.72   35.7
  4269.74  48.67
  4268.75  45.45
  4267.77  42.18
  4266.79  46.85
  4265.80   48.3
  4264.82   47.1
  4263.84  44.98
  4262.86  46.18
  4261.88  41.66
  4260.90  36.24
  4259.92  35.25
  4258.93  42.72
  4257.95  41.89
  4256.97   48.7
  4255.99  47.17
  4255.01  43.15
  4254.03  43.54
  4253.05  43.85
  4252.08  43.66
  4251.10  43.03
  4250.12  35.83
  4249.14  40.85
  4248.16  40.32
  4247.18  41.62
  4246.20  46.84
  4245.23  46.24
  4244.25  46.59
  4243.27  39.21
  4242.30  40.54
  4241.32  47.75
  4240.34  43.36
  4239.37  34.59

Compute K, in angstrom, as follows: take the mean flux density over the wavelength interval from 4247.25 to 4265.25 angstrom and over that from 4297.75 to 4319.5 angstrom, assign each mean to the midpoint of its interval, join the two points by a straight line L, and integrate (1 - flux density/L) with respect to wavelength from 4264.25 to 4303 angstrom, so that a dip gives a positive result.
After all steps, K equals -0.94 angstrom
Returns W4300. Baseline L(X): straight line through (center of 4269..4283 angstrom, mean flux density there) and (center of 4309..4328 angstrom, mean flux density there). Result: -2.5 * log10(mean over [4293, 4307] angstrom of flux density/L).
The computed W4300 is 0.21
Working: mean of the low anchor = 40.4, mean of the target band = 32.9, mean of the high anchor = 39.3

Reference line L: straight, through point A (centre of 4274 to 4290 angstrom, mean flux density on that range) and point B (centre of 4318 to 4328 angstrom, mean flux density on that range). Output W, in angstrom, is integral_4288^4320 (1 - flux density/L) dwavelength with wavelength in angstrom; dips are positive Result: 3.82 angstrom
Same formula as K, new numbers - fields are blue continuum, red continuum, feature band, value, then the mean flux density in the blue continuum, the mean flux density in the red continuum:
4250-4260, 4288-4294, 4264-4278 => -0.2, 43.2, 39.4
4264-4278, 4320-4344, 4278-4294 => 0.7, 42.2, 41.8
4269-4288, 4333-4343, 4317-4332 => -0.8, 40.6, 40.9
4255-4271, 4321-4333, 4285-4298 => 1.3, 43.8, 42.8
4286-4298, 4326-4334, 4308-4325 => 1.9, 38.8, 46.5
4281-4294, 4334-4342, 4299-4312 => 3.5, 40.2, 39.7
